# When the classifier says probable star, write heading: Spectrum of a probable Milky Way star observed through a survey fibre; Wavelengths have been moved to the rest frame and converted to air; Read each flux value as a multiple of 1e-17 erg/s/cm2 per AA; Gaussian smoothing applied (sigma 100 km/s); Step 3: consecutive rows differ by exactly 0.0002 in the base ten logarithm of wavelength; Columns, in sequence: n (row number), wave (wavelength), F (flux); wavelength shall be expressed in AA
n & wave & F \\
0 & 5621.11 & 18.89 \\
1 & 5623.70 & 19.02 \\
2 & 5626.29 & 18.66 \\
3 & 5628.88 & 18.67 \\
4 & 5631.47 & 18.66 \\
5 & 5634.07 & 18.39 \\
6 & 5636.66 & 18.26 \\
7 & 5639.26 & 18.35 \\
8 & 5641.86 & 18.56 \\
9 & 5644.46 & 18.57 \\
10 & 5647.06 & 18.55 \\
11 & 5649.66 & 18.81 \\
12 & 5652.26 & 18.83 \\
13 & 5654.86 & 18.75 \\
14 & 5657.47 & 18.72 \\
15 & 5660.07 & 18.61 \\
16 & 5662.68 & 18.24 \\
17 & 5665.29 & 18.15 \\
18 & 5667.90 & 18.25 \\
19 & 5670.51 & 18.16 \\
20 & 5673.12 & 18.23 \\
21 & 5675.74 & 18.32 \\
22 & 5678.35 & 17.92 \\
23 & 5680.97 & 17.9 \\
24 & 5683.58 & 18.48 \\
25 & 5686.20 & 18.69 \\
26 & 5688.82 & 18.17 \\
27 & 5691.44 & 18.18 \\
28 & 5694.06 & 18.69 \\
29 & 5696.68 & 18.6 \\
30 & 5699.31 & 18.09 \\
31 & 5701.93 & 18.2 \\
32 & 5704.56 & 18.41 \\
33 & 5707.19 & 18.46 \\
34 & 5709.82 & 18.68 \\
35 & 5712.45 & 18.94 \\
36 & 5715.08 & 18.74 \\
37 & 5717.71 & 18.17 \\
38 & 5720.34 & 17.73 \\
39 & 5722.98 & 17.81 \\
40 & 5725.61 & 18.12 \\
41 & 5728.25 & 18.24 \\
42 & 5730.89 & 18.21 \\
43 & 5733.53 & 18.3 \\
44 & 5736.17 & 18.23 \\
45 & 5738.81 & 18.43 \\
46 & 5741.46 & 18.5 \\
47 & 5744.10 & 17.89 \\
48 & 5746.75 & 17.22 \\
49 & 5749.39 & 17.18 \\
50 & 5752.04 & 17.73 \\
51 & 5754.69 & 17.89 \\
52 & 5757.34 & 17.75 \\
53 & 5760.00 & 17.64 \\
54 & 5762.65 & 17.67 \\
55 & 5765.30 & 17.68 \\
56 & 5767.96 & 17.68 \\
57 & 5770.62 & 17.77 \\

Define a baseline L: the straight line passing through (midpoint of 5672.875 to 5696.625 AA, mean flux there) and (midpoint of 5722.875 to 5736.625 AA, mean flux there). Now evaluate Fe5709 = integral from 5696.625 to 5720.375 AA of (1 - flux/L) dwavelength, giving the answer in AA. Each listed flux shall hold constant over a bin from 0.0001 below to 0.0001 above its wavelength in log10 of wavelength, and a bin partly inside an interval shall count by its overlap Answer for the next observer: -0.2 AA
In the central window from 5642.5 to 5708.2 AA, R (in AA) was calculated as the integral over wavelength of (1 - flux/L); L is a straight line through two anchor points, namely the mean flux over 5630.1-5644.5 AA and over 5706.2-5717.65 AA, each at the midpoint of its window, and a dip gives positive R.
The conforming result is 0.55 AA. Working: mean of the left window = 18.5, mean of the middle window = 18.4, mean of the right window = 18.7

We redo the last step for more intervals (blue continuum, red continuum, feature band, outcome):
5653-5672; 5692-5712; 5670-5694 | 0.2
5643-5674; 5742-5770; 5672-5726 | -0.5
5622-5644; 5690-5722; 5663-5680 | 0.3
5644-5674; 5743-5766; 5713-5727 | -0.2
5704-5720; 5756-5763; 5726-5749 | 0.0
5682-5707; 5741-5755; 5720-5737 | -0.2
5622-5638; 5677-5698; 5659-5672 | 0.1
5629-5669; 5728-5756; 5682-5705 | -0.2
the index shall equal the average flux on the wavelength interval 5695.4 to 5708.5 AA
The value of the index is 18.3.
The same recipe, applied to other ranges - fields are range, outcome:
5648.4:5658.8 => 18.8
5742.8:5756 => 17.6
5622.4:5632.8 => 18.7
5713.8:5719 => 18.5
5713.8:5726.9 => 18.1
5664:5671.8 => 18.2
